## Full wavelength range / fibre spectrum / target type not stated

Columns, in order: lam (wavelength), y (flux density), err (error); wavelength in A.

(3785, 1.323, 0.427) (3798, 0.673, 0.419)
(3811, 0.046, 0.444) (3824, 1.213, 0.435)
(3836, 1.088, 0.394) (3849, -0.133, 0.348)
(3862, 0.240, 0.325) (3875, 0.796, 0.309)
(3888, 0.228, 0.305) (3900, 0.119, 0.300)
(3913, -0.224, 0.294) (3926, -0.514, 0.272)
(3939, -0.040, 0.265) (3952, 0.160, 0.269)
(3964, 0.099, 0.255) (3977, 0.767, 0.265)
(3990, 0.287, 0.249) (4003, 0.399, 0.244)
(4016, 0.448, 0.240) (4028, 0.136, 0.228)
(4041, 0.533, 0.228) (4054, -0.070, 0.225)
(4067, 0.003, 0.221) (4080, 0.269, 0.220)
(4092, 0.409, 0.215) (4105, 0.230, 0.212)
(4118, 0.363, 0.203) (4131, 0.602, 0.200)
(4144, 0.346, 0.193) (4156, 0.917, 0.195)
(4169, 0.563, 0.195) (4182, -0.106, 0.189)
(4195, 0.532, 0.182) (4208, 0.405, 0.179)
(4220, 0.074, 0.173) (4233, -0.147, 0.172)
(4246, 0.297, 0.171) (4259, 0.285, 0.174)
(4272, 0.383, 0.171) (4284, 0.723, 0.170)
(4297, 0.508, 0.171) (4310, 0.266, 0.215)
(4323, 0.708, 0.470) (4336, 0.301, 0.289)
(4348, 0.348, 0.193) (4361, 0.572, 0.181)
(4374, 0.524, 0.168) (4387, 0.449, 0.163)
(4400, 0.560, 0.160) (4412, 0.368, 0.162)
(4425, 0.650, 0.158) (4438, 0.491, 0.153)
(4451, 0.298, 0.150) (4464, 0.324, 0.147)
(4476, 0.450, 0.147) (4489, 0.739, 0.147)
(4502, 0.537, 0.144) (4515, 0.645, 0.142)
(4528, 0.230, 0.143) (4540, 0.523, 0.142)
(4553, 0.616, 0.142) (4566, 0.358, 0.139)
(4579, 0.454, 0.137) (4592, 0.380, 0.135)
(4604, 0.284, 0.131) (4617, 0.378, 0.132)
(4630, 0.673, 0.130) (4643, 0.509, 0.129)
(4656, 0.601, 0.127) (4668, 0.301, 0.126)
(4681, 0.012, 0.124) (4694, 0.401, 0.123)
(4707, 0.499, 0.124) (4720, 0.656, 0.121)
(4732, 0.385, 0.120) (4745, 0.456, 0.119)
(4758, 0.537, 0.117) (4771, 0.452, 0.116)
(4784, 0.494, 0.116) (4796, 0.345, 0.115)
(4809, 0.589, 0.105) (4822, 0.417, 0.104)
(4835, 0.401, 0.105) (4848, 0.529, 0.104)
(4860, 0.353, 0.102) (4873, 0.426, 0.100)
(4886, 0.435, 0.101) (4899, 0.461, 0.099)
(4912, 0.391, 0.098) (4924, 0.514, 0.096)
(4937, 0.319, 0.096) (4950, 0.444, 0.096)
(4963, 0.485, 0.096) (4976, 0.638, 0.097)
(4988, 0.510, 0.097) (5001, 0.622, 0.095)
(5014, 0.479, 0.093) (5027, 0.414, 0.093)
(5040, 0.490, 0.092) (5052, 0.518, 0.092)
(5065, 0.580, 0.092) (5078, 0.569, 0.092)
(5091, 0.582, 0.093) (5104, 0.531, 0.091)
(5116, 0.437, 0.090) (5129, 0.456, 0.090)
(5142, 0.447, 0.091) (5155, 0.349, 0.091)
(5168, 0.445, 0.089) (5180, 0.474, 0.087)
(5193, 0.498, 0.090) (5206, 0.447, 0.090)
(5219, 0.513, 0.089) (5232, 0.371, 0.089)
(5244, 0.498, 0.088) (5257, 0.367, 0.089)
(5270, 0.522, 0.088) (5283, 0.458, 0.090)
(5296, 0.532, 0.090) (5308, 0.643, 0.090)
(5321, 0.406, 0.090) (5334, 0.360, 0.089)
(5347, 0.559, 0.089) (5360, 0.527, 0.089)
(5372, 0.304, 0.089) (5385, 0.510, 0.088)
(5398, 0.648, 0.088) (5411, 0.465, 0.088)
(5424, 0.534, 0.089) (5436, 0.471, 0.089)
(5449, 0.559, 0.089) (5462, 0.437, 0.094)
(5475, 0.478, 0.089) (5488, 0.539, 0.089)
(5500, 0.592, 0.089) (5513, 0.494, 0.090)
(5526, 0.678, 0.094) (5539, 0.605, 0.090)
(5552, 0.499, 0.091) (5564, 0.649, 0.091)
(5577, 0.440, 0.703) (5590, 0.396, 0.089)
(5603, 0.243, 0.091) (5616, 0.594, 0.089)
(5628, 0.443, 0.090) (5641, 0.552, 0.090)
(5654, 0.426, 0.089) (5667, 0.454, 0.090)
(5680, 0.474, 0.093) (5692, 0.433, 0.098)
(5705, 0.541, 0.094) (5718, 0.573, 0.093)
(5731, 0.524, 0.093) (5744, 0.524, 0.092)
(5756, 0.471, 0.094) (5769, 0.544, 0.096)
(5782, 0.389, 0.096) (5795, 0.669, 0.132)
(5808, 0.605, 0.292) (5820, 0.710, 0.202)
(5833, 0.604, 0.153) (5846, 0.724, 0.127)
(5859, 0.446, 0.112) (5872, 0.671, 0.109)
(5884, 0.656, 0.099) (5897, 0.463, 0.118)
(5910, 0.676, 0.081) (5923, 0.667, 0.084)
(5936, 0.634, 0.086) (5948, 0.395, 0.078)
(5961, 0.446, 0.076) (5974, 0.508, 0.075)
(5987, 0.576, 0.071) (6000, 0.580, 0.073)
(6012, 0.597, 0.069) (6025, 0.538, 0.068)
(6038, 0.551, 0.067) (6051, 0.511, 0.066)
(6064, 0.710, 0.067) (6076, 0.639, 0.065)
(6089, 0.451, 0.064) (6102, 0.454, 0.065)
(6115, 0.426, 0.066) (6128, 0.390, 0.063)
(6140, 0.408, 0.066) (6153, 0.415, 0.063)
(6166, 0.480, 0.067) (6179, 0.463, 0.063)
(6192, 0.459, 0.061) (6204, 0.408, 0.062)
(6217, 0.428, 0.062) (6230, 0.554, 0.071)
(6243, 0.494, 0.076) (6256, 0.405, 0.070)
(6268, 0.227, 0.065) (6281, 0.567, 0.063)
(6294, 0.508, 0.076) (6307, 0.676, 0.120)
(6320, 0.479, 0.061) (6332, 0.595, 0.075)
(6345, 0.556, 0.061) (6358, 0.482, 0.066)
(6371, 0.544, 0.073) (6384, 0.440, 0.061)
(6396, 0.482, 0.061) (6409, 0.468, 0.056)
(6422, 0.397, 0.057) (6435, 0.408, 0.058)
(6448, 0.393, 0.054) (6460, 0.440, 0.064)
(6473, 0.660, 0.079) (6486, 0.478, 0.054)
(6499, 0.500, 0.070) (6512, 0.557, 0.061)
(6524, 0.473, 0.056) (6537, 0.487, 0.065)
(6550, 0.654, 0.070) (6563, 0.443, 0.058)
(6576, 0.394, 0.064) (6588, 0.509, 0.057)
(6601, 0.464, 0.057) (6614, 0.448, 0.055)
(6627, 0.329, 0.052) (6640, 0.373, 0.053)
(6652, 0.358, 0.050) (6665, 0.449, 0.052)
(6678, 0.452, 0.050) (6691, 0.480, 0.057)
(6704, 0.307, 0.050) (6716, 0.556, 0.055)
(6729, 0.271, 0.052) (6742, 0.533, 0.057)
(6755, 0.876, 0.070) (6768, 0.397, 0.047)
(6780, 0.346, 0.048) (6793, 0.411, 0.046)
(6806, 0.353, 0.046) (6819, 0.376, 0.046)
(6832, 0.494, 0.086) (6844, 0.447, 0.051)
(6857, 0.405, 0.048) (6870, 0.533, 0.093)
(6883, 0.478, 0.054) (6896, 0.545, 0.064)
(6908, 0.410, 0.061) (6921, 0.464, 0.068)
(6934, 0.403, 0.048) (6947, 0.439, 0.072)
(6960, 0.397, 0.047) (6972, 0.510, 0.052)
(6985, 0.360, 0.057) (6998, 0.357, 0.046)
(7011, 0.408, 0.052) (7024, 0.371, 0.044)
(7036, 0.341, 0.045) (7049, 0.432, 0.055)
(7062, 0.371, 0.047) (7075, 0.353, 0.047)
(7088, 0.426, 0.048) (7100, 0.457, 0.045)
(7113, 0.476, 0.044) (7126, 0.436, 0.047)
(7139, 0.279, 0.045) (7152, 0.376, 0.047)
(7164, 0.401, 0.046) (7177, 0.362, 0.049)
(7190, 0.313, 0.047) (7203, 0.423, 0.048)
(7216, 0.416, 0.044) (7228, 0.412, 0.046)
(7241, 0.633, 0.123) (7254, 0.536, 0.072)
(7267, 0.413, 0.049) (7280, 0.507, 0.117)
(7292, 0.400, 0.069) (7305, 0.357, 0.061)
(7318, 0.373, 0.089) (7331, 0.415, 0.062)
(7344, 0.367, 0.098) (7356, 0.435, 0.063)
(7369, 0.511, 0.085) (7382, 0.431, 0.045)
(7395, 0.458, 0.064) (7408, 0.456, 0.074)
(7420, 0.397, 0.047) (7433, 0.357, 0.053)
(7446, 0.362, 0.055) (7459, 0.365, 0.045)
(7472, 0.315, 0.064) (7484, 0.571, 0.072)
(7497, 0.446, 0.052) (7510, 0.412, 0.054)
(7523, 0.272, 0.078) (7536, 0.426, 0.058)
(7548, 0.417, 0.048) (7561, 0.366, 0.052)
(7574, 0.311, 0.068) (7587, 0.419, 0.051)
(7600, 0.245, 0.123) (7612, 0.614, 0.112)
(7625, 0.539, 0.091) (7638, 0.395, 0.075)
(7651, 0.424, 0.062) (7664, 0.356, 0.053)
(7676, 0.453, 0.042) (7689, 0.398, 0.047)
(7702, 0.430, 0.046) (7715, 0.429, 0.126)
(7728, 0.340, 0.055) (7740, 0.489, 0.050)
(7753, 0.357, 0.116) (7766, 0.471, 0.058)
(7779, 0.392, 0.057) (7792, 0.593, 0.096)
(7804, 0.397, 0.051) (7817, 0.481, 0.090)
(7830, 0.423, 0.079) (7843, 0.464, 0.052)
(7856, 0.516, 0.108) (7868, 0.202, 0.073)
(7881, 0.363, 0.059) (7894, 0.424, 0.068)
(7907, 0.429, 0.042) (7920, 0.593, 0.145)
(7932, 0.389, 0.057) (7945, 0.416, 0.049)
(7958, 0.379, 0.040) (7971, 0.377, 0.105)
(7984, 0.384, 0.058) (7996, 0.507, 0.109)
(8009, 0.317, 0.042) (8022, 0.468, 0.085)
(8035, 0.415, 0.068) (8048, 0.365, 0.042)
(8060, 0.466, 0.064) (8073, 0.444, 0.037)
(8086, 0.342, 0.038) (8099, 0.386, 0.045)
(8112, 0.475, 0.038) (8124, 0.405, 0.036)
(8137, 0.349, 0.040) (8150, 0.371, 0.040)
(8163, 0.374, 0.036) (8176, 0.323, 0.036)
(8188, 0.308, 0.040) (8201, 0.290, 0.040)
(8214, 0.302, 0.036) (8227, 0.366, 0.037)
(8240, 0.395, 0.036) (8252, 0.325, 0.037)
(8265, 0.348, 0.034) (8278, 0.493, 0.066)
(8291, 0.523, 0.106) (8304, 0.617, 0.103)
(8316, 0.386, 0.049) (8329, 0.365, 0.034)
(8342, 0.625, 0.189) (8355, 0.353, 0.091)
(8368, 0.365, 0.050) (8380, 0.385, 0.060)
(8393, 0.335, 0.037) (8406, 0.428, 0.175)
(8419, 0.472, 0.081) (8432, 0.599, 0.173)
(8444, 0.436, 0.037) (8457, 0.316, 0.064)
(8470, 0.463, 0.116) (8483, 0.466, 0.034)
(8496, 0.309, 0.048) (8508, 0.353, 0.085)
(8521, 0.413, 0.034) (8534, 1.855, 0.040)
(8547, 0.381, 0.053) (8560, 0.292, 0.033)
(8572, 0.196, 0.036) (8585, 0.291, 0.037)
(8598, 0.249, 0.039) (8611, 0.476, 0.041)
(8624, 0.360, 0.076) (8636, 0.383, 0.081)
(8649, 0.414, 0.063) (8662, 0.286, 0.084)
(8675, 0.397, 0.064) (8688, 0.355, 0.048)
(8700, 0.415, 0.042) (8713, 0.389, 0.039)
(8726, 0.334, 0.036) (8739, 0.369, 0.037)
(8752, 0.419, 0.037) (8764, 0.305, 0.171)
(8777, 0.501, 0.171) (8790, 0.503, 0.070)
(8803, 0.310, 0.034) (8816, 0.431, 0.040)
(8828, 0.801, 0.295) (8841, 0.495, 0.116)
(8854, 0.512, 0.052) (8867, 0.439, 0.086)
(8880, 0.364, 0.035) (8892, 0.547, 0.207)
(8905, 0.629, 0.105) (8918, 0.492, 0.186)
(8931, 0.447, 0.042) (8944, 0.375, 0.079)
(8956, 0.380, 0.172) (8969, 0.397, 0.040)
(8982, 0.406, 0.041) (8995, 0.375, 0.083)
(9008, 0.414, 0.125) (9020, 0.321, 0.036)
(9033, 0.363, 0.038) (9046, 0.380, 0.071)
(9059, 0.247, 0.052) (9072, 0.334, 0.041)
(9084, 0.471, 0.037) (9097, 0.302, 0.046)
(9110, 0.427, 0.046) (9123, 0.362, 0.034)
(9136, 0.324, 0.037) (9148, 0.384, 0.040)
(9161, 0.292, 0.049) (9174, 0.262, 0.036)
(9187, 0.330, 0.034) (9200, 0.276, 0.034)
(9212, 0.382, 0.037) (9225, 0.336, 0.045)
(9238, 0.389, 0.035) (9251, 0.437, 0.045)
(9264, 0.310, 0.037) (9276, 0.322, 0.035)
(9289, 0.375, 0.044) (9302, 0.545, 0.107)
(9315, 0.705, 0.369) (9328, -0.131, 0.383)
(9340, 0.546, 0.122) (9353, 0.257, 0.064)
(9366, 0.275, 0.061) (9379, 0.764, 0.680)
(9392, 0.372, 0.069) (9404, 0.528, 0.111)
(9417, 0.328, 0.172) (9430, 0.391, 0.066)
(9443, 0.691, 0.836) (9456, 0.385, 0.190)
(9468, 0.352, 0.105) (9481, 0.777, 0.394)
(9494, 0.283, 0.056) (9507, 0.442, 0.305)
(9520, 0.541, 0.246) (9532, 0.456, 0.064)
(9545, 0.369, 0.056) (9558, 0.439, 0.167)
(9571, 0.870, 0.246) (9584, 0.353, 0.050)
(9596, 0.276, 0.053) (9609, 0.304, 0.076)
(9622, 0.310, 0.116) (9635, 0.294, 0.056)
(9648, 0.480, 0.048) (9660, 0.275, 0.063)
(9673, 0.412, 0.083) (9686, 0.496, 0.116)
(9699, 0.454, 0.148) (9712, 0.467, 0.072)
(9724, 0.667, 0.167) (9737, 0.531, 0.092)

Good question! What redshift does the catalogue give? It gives 1.29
